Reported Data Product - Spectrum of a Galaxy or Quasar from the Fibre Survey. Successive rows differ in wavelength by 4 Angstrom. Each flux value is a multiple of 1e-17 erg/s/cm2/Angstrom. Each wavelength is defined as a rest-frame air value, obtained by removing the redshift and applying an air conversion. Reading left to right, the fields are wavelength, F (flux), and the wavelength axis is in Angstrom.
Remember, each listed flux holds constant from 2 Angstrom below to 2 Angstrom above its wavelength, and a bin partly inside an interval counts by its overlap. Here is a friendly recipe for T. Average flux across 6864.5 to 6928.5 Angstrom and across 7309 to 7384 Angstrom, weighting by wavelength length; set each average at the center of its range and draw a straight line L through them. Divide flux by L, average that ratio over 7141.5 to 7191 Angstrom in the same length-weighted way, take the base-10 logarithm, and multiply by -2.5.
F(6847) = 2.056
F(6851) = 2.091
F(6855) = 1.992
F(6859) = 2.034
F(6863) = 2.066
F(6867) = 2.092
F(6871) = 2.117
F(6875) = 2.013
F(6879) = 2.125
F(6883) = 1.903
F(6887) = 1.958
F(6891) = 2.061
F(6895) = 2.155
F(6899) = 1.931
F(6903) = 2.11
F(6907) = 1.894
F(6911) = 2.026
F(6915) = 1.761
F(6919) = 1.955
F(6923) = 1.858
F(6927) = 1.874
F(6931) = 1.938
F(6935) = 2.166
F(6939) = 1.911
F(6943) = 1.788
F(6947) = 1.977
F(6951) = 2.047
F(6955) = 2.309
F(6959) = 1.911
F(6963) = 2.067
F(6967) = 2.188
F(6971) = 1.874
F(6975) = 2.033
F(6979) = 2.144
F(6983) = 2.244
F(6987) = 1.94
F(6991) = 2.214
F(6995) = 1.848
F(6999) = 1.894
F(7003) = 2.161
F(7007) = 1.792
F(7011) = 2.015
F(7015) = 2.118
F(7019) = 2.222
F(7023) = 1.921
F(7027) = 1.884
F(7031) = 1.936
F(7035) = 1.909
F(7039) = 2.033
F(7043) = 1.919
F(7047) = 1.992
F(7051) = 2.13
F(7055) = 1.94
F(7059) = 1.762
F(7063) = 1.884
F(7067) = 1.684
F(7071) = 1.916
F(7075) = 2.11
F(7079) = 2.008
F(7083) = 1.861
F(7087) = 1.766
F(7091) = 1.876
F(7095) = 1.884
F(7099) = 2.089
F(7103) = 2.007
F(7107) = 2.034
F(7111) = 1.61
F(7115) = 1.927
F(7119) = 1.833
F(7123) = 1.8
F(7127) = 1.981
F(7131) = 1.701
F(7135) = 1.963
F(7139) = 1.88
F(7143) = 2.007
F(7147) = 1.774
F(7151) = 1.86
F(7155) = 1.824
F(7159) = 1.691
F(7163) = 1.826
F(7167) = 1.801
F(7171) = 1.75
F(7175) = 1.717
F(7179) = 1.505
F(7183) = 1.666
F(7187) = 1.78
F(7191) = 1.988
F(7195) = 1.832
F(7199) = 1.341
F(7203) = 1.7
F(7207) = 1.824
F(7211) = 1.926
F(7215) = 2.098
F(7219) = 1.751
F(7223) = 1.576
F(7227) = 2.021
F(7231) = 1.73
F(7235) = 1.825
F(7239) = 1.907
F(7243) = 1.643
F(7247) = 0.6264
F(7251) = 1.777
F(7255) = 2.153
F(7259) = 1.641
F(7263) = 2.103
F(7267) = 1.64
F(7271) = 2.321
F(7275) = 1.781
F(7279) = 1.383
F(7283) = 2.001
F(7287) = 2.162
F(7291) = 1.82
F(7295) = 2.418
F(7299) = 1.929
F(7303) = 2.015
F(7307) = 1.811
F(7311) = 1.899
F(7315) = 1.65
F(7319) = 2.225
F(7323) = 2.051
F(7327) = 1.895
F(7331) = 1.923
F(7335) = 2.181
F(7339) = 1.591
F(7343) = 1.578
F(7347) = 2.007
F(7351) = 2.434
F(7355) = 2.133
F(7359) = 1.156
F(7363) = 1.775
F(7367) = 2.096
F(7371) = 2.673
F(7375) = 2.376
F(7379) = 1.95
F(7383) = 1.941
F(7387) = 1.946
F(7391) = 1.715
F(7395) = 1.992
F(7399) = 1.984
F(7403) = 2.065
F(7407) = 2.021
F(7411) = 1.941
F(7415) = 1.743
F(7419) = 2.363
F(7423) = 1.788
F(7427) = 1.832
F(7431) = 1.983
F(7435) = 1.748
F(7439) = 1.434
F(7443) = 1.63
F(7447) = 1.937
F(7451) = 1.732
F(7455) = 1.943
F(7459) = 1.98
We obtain 0.121 mag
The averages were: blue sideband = 1.99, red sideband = 1.98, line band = 1.77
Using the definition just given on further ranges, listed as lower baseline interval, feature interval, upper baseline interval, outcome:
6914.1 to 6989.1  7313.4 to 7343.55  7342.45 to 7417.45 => 0.05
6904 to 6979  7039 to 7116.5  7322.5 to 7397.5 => 0.03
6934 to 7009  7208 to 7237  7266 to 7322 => 0.06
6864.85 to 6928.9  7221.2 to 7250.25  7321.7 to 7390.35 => 0.21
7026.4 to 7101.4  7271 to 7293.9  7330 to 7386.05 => 0.04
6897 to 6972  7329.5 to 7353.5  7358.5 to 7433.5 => 0.01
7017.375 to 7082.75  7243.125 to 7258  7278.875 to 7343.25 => 0.25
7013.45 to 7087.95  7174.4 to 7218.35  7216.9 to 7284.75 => 0.03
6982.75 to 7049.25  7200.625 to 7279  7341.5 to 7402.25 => 0.12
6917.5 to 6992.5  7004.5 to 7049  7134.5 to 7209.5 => -0.02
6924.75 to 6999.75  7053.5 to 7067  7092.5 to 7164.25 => 0.06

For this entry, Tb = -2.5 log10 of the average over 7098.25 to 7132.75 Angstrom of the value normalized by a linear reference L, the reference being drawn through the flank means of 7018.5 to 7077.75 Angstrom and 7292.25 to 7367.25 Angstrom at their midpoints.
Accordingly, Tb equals 0.03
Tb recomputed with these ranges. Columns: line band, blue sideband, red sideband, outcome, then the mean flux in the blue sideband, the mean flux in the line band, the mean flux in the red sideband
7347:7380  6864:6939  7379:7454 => -0.10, 2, 2.07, 1.88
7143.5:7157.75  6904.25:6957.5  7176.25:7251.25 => -0.04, 1.96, 1.83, 1.71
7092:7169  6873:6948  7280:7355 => 0.06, 1.97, 1.87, 1.97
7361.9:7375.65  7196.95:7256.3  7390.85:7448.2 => -0.22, 1.72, 2.25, 1.88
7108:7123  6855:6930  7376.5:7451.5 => 0.08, 2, 1.81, 1.89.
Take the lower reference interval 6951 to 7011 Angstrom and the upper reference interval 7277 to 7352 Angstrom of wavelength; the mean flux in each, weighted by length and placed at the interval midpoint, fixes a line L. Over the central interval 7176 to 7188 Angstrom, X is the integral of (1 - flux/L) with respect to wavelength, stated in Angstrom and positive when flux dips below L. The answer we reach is 2.03 Angstrom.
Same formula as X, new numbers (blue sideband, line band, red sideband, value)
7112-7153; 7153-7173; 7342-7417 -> 1.1 Angstrom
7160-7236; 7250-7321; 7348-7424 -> -1.9 Angstrom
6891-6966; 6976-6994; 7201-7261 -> -1.6 Angstrom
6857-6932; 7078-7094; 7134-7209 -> -0.3 Angstrom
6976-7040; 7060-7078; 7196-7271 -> 0.5 Angstrom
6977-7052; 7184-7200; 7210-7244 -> 0.9 Angstrom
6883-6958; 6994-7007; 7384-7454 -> 0.1 Angstrom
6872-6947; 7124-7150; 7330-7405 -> 1.2 Angstrom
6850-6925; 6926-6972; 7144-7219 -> -1.2 Angstrom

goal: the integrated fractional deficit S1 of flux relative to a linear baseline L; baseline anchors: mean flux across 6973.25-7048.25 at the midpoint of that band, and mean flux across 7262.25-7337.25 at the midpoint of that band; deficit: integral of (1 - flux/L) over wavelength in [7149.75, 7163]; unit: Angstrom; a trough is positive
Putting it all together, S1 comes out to 1.3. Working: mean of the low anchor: 2.01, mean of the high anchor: 1.95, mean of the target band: 1.79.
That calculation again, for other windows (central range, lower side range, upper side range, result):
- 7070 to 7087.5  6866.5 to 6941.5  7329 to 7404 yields 0.3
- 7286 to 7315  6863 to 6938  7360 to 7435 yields 0.2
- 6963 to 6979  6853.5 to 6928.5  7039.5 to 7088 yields -0.7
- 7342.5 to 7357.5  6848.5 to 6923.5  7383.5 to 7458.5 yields -1.2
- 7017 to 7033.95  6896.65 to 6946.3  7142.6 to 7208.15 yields -1.1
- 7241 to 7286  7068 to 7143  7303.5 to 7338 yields 4.5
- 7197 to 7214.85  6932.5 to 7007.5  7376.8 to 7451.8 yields 2.0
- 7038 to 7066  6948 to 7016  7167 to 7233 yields 0.2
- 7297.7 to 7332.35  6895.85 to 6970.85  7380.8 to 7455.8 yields -0.6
